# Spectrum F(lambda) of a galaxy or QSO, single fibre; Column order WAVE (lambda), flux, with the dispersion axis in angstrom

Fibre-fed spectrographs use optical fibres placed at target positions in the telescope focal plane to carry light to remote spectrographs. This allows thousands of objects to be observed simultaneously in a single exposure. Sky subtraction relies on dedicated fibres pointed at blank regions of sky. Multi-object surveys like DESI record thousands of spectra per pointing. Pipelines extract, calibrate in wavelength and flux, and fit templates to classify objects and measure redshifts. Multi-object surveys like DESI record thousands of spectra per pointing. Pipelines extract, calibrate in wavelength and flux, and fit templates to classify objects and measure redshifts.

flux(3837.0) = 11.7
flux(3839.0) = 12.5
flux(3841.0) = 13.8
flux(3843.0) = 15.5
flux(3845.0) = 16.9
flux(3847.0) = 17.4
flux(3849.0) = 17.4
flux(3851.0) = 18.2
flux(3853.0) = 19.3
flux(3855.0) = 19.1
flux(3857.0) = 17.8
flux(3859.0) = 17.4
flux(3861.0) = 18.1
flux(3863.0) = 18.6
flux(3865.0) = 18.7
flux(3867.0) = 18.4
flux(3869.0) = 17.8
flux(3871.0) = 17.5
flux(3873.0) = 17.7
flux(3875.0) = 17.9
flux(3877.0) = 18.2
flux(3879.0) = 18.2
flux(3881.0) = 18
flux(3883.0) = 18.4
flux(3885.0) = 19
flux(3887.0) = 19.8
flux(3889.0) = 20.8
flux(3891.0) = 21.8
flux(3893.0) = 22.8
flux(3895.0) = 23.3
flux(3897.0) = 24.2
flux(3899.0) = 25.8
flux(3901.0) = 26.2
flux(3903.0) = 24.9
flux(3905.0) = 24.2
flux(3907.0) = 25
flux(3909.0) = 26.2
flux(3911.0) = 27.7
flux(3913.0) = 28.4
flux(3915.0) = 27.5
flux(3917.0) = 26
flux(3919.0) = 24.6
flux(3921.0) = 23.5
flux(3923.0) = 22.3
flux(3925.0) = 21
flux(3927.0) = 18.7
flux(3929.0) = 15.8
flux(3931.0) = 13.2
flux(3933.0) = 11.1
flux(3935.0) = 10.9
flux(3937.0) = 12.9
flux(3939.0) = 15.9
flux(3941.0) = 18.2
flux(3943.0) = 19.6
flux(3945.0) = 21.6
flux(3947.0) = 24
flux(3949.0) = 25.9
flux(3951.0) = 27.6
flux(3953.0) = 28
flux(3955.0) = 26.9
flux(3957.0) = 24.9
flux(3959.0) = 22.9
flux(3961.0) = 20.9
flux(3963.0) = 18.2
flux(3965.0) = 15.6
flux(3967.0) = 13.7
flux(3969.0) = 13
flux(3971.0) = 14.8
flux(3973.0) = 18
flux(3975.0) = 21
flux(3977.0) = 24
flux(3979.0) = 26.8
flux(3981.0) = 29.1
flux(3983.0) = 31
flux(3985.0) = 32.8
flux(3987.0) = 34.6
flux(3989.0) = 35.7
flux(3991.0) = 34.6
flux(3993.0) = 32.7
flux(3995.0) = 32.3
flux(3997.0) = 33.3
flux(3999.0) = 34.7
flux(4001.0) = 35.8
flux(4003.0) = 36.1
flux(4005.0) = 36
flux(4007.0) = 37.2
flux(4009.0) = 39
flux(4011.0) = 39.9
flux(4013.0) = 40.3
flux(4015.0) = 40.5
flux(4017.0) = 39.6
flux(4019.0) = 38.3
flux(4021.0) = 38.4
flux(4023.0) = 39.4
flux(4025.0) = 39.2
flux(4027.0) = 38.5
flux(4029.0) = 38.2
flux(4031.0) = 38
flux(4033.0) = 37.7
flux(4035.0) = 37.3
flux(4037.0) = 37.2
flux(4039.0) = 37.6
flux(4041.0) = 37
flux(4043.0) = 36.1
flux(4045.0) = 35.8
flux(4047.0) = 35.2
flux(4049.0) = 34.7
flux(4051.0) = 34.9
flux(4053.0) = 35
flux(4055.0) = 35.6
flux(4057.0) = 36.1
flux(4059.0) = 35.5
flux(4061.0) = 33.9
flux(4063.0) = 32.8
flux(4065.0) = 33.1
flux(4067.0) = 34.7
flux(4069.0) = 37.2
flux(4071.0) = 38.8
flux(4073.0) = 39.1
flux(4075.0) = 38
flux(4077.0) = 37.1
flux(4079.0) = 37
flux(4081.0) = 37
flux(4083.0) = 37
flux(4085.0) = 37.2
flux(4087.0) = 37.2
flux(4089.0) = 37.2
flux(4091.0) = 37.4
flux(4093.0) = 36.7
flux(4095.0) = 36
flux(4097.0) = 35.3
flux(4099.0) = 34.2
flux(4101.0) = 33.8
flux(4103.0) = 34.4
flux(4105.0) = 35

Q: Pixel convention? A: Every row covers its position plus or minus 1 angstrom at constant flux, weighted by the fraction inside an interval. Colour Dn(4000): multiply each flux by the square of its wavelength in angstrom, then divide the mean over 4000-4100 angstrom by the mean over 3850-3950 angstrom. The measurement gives 1.95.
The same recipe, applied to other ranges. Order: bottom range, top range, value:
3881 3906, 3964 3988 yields 1.06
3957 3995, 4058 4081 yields 1.54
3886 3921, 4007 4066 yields 1.61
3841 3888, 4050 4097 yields 2.24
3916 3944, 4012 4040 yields 2.24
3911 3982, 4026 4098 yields 1.85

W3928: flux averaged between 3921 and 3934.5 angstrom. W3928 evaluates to 17.3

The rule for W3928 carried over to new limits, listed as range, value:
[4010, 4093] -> 37.1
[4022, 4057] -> 36.9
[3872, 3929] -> 22.5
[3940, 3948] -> 20.9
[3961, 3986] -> 21.5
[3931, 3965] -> 20.2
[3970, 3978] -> 19.4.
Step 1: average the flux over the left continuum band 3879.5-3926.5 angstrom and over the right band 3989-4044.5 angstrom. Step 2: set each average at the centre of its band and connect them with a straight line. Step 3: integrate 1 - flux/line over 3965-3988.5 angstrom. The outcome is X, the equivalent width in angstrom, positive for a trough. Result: 6.6 angstrom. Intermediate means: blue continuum 23.4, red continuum 37.2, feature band 23.4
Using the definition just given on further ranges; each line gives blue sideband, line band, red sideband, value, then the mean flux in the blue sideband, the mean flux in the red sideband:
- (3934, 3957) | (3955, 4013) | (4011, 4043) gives 2.87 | 21.2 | 38.4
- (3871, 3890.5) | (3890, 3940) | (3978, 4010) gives 2.30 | 18.7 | 33.9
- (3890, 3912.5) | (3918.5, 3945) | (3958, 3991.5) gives 7.45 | 24.8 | 23.8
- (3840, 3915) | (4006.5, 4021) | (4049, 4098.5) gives -3.66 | 20.4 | 36.2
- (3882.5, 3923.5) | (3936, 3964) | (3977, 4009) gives 6.77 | 24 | 33.4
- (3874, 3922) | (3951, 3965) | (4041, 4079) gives 2.20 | 23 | 35.8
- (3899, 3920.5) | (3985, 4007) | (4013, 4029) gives 0.96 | 26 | 39.1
